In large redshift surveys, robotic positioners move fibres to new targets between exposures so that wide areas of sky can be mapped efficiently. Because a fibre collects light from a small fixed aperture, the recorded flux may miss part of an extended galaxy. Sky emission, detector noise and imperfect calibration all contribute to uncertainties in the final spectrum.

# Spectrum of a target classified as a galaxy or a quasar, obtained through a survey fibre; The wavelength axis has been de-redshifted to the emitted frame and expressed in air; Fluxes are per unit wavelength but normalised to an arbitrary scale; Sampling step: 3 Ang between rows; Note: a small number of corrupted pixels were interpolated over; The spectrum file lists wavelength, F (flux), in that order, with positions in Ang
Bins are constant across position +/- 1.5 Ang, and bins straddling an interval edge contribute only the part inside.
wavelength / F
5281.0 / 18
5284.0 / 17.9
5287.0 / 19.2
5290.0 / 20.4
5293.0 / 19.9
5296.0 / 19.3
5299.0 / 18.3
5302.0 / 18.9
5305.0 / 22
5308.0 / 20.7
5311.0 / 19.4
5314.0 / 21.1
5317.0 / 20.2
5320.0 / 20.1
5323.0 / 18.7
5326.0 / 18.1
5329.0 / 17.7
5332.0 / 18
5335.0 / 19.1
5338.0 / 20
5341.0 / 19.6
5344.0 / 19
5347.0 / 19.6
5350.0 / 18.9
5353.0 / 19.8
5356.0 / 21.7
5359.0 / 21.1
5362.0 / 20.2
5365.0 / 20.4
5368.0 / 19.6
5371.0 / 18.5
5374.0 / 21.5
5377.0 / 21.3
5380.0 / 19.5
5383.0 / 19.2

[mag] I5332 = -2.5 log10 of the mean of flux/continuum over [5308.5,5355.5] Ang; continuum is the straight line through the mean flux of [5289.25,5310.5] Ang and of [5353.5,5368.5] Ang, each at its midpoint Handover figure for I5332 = 0.05 mag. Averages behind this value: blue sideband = 19.9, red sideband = 20.6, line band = 19.4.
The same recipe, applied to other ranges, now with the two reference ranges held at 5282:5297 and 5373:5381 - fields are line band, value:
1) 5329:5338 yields 0.08 mag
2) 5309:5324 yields -0.01 mag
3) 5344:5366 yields 0.01 mag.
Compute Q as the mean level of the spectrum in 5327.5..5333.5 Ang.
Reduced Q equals 17.8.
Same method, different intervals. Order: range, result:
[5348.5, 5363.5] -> 20.3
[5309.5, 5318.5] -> 20.2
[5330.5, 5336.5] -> 18.6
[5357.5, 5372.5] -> 20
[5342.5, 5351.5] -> 19.2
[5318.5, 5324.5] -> 19.4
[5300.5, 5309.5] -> 20.5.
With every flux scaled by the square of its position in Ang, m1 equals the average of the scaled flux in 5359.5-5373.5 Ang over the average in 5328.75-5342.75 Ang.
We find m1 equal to 1.1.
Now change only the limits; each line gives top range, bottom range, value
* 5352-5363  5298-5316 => 1.05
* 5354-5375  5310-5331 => 1.07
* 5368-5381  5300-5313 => 1.02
